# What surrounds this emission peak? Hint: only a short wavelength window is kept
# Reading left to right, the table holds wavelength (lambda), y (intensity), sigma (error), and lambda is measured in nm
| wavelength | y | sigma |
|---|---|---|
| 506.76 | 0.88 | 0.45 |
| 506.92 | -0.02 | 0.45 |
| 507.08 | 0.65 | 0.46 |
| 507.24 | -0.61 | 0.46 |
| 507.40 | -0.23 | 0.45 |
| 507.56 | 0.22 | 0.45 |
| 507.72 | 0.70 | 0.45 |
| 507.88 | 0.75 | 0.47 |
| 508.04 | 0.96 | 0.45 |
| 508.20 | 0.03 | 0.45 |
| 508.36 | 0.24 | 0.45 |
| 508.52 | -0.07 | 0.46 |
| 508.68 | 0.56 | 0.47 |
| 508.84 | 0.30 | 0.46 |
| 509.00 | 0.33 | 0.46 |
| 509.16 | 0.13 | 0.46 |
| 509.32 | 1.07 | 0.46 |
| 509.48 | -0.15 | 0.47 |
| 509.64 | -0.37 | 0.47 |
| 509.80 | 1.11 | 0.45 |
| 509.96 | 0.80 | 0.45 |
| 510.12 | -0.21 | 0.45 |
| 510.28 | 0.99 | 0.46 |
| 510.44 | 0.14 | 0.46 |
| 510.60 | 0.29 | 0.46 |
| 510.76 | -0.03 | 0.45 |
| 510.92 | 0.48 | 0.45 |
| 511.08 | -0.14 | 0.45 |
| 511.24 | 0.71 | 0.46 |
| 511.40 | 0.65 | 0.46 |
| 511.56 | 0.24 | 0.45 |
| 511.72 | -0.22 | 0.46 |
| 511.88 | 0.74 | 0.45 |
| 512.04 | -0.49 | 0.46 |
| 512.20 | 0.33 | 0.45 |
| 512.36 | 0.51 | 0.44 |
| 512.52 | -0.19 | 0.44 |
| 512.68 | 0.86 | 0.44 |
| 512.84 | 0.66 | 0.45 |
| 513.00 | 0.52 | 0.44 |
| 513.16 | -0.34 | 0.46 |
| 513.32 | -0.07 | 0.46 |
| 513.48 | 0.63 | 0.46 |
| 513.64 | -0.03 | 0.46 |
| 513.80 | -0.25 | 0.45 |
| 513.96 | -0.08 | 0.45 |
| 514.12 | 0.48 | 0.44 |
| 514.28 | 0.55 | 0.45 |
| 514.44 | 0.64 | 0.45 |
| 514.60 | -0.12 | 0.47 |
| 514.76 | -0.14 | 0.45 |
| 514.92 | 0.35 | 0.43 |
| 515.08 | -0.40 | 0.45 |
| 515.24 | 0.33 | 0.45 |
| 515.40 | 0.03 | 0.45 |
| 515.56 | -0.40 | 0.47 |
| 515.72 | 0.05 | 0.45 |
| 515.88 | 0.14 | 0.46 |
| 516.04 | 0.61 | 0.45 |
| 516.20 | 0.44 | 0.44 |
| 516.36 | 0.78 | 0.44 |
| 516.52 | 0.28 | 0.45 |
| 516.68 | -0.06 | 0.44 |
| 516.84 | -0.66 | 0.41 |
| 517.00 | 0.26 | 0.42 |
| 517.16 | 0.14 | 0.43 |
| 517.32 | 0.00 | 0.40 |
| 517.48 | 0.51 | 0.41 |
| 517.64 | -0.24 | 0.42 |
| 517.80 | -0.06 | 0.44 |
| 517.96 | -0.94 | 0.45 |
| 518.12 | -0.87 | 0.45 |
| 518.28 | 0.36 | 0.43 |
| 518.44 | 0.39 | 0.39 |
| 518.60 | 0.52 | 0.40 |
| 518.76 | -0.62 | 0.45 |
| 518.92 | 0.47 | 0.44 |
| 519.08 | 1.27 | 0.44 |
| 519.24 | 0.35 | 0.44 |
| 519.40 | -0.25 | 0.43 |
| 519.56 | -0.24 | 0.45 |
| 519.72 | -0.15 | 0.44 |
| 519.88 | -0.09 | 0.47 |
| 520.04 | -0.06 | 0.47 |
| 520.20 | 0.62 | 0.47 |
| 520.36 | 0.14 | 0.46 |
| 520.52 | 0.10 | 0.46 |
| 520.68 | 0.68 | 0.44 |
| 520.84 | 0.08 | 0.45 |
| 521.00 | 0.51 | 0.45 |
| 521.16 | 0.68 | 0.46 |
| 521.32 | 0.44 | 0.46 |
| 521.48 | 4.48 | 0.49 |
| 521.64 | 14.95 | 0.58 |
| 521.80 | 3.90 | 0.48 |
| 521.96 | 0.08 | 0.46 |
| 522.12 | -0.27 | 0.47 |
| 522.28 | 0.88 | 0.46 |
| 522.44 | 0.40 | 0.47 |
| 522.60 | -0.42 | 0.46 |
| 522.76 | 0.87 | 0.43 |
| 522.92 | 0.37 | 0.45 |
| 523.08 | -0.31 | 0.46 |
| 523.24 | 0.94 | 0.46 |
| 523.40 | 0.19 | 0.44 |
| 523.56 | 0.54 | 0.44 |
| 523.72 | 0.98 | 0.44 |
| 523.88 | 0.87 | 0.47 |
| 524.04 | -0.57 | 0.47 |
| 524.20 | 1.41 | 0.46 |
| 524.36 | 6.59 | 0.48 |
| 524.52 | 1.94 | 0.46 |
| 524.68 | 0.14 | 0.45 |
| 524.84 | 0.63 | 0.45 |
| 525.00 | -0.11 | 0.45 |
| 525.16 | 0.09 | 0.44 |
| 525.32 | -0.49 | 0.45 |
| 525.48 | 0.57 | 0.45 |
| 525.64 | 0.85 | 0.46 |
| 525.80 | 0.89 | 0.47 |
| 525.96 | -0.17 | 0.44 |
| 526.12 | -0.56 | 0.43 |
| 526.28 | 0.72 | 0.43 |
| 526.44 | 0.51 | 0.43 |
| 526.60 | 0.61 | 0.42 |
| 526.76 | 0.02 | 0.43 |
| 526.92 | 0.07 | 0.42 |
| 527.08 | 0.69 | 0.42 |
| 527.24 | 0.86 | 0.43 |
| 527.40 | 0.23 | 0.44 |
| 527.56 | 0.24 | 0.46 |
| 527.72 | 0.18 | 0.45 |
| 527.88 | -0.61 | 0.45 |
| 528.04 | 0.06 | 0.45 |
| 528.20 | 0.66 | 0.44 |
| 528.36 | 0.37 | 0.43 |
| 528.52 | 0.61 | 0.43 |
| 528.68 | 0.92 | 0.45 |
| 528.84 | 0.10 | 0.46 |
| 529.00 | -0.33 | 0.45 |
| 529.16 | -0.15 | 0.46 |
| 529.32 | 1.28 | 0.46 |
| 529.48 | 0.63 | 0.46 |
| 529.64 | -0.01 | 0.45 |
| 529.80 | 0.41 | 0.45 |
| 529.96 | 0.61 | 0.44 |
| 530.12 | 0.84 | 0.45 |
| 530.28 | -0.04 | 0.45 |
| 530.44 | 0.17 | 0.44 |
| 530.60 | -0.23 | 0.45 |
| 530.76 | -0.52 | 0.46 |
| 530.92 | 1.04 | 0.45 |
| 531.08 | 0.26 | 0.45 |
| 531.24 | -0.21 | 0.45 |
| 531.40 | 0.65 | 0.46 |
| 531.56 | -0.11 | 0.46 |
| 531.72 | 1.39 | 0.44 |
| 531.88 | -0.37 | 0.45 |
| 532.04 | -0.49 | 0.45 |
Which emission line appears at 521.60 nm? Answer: H-gamma 4340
